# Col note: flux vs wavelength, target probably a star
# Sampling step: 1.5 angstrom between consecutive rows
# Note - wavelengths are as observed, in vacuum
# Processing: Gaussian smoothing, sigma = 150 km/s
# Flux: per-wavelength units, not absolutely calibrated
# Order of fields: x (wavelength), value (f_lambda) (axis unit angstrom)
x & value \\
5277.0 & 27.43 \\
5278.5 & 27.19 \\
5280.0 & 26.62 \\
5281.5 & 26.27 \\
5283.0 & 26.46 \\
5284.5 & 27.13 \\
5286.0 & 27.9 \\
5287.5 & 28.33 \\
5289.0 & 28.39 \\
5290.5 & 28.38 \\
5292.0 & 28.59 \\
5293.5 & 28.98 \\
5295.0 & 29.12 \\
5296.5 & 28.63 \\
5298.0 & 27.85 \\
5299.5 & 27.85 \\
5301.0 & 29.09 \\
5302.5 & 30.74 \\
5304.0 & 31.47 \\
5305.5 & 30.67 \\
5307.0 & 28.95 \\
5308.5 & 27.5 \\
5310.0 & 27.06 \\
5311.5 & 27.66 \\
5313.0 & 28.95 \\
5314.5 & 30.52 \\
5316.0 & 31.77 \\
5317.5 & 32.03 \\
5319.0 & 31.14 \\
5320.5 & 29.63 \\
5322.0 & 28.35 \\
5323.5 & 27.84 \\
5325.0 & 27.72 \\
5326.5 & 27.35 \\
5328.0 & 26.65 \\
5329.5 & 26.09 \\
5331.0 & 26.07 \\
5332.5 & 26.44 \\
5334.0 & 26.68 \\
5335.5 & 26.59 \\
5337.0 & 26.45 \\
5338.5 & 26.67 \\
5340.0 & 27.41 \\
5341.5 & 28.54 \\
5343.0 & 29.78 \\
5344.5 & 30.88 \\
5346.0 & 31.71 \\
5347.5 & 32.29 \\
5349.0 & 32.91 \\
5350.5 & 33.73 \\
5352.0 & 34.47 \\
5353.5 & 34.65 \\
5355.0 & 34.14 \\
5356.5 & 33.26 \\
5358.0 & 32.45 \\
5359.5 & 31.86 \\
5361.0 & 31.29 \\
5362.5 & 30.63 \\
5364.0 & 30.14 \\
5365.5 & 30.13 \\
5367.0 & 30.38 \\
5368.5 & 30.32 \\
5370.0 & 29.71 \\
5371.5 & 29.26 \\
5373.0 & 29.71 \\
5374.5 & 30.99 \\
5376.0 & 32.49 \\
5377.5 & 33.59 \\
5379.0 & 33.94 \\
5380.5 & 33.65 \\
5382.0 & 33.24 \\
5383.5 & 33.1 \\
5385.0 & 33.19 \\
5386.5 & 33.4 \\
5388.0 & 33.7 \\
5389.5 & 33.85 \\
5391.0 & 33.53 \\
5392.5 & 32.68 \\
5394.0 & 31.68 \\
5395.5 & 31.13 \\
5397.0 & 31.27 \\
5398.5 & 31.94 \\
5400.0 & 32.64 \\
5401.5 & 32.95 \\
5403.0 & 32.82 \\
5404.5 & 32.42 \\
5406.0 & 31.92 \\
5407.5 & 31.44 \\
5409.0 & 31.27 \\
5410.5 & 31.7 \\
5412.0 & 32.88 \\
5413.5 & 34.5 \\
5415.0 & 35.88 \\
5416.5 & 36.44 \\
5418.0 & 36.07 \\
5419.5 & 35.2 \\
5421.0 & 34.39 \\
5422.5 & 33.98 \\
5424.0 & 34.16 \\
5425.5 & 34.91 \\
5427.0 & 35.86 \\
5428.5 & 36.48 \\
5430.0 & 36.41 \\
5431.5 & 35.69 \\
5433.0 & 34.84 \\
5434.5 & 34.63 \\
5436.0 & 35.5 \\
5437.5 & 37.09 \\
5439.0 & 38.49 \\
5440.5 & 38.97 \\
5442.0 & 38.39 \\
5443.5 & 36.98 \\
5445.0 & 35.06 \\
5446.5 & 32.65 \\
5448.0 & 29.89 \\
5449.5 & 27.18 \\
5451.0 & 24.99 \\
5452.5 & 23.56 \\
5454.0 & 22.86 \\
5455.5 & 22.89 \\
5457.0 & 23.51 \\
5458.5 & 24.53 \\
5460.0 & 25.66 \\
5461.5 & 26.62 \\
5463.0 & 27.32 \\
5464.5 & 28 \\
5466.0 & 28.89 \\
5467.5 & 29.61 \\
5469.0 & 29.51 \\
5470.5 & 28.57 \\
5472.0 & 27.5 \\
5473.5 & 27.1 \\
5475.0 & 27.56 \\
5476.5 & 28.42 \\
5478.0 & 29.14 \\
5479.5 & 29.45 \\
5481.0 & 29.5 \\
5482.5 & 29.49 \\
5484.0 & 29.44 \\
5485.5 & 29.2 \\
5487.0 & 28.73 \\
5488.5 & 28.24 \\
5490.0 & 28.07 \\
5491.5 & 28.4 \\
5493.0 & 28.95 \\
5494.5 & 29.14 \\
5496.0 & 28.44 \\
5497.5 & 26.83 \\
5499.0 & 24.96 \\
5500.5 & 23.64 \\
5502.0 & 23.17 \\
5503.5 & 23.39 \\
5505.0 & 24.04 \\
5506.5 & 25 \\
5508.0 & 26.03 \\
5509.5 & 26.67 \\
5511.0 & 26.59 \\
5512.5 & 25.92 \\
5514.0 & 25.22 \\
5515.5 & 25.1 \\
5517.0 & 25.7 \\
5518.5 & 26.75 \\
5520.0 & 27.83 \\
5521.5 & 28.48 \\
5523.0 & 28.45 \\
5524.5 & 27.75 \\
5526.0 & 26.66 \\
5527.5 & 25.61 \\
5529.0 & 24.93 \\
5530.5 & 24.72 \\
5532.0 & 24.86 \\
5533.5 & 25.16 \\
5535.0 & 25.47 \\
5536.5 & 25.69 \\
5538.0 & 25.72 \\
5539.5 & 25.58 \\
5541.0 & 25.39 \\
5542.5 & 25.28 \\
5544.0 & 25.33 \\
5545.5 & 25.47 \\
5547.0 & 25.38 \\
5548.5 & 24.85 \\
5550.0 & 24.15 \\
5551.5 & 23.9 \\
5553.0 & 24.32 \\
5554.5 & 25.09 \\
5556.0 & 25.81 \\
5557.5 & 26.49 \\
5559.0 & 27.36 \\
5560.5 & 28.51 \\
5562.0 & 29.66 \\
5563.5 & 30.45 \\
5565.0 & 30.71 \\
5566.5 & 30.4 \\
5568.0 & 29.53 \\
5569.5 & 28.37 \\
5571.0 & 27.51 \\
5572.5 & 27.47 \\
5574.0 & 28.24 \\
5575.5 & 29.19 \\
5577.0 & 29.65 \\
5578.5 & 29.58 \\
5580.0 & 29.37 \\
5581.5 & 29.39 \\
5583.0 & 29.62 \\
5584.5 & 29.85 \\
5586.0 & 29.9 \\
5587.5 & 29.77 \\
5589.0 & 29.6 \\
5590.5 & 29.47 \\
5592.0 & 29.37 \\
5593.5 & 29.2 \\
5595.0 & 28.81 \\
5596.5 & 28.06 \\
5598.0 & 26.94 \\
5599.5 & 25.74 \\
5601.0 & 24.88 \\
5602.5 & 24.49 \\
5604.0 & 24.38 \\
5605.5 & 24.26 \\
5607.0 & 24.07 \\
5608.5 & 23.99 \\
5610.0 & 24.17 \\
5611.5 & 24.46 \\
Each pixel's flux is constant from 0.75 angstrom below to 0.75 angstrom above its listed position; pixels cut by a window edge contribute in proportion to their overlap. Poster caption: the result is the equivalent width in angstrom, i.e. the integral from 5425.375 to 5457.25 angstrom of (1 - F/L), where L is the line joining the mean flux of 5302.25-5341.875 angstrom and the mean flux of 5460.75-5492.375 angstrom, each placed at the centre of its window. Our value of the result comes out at -4.7 angstrom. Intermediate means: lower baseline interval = 28.4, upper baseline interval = 28.5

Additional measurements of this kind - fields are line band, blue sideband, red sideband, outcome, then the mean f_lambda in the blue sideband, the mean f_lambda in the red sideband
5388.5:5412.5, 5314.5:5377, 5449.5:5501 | -2.80 angstrom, 30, 27.3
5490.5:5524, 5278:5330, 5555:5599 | 2.86 angstrom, 28.6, 28.9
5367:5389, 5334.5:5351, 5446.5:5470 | -2.64 angstrom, 29.6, 26.6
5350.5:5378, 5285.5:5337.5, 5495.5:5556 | -3.84 angstrom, 28.5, 25.6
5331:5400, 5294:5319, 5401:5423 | 1.04 angstrom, 29.4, 33.6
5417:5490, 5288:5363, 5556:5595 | -3.93 angstrom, 29.5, 29.1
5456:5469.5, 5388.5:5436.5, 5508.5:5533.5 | 1.49 angstrom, 33.8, 26.3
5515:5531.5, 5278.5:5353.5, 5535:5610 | 0.60 angstrom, 28.9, 27.2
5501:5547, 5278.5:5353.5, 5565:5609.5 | 4.05 angstrom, 28.9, 28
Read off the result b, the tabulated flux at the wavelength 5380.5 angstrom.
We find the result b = 33.65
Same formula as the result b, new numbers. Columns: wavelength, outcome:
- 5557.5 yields 26.49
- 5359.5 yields 31.86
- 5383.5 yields 33.1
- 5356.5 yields 33.26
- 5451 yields 24.99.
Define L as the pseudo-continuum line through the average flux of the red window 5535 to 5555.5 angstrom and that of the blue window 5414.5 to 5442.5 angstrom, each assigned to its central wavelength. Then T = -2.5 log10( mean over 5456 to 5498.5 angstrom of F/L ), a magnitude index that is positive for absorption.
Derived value 0.12 mag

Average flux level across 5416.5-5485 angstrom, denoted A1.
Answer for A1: 31.1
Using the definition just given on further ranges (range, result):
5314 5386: 30.5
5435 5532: 28.1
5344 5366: 32.3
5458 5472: 27.7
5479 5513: 27.1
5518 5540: 26.2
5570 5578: 28.4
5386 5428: 33.4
